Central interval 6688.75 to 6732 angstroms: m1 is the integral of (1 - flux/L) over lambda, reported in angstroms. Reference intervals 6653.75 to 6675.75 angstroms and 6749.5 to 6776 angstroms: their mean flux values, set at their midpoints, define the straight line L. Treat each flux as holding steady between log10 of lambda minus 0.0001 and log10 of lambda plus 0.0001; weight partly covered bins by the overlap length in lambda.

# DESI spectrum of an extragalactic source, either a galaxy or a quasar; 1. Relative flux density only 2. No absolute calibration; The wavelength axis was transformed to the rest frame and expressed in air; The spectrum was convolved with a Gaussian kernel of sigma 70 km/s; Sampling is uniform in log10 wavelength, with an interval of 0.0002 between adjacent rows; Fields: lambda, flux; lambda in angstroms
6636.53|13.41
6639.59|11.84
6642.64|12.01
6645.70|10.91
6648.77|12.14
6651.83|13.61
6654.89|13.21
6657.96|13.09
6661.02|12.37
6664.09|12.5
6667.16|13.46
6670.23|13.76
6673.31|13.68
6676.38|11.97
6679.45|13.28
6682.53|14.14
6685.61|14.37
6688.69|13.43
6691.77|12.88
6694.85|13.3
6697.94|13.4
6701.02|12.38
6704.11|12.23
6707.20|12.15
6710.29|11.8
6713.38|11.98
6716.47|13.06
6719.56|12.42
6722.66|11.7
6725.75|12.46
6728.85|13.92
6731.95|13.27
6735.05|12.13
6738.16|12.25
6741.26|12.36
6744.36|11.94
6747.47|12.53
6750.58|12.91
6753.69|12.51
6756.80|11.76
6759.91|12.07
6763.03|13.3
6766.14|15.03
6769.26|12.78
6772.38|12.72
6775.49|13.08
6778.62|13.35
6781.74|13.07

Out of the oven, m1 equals 1.2 angstroms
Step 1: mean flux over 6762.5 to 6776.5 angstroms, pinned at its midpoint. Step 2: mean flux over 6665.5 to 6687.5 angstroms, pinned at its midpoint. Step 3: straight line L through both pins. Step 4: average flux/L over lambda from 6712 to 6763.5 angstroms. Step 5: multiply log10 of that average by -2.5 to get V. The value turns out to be 0.080 mag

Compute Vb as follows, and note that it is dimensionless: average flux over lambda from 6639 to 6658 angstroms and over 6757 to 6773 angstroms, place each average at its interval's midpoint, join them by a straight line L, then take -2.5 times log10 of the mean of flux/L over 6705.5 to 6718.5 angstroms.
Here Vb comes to 0.04 mag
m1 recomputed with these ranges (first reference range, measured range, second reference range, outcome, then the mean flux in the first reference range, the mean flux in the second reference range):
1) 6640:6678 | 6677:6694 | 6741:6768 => -1.1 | 12.7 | 12.7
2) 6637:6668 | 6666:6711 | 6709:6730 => -2.2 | 12.5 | 12.5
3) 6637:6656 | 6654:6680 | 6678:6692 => 0.1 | 12.3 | 13.7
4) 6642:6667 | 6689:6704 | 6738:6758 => -0.6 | 12.5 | 12.3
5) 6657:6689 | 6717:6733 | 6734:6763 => -0.2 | 13.3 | 12.3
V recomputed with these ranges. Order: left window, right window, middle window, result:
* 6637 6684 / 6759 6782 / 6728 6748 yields 0.04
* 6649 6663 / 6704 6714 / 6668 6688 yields -0.08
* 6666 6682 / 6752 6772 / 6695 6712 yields 0.06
